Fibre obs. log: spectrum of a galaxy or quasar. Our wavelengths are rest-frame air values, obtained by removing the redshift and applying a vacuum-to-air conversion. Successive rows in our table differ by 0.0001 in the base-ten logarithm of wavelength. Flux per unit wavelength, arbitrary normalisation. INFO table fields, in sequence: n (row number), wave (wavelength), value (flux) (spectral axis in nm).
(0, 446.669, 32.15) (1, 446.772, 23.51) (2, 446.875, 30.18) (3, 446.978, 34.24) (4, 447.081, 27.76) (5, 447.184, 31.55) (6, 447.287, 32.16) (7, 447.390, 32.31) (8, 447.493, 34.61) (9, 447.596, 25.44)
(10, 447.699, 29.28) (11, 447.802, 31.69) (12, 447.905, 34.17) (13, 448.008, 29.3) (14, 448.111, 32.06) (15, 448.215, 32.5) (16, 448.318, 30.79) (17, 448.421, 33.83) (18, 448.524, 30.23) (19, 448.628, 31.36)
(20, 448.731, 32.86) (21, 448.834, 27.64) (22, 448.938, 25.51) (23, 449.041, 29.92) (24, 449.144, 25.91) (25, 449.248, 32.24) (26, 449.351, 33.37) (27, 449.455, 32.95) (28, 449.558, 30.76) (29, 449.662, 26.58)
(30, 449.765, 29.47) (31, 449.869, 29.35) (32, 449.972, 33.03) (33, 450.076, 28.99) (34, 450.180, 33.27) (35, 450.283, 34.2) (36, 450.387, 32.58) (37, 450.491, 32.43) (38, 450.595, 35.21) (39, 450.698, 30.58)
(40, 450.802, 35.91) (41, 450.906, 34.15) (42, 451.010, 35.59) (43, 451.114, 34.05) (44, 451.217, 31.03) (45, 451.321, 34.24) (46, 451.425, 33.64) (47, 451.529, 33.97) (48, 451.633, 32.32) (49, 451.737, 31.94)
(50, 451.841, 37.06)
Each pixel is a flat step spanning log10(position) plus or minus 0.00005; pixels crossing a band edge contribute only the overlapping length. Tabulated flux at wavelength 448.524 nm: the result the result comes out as 30.23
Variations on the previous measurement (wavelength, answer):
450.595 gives 35.21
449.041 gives 29.92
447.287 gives 32.16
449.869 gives 29.35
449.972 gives 33.03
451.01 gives 35.59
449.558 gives 30.76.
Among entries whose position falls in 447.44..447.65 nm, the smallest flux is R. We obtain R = 25.44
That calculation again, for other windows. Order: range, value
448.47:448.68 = 30.23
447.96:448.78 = 29.3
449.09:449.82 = 25.91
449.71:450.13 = 28.99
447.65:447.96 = 29.28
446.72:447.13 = 23.51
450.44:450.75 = 30.58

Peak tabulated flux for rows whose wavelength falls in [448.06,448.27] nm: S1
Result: 32.5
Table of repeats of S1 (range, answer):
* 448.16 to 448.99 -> 33.83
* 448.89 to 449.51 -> 33.37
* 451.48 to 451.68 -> 33.97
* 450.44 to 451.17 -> 35.91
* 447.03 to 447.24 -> 31.55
